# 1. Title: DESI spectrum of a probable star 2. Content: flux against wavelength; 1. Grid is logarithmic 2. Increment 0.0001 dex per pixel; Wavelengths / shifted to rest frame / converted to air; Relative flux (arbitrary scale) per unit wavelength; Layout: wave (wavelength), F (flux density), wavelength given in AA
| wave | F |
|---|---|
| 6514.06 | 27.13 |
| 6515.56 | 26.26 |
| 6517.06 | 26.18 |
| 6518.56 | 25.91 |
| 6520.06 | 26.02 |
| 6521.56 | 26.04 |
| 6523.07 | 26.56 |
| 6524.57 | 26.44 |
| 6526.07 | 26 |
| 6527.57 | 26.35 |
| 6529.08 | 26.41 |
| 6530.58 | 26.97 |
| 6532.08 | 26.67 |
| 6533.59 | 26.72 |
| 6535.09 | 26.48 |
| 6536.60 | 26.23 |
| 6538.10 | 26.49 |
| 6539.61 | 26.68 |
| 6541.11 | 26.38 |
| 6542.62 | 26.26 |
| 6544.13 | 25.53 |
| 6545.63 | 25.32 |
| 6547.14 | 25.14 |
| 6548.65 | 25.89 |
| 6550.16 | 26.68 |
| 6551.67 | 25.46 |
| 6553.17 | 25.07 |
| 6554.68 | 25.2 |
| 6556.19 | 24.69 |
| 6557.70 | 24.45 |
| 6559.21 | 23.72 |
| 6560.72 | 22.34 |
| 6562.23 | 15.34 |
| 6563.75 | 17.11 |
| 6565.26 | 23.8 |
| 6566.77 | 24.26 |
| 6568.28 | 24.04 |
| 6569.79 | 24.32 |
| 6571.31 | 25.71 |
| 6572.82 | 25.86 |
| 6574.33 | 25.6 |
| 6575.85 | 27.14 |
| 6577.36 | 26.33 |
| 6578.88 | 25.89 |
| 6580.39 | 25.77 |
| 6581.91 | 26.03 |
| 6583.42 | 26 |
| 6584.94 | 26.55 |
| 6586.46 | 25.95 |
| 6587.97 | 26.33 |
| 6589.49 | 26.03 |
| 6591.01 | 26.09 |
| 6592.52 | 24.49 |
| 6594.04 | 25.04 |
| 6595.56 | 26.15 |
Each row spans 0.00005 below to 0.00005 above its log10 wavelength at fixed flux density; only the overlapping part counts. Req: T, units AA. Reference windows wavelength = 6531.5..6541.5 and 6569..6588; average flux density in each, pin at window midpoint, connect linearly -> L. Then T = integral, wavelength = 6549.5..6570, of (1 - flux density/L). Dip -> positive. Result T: 2.29 AA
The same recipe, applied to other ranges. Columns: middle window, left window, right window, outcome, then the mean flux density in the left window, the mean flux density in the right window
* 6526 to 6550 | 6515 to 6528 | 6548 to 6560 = -0.5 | 26.2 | 25.1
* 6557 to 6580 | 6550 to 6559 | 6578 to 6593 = 1.6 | 25.1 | 25.9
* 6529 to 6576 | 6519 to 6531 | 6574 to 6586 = 2.4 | 26.3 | 26.2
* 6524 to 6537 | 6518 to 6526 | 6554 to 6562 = -0.5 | 26.2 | 23.5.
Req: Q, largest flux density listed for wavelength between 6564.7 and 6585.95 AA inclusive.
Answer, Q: 27.14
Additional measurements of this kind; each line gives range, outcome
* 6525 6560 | 26.97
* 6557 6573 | 25.86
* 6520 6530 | 26.56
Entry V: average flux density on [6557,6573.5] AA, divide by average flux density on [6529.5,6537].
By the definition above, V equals 0.9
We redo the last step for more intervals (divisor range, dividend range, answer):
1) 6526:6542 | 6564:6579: 0.94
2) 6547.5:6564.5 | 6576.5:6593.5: 1.11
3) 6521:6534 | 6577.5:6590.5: 0.99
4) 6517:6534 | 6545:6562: 0.93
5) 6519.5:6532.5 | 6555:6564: 0.82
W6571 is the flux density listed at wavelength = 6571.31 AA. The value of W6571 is 25.71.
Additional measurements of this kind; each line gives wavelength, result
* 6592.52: 24.49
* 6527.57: 26.35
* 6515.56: 26.26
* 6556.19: 24.69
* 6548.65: 25.89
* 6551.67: 25.46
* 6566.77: 24.26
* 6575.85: 27.14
